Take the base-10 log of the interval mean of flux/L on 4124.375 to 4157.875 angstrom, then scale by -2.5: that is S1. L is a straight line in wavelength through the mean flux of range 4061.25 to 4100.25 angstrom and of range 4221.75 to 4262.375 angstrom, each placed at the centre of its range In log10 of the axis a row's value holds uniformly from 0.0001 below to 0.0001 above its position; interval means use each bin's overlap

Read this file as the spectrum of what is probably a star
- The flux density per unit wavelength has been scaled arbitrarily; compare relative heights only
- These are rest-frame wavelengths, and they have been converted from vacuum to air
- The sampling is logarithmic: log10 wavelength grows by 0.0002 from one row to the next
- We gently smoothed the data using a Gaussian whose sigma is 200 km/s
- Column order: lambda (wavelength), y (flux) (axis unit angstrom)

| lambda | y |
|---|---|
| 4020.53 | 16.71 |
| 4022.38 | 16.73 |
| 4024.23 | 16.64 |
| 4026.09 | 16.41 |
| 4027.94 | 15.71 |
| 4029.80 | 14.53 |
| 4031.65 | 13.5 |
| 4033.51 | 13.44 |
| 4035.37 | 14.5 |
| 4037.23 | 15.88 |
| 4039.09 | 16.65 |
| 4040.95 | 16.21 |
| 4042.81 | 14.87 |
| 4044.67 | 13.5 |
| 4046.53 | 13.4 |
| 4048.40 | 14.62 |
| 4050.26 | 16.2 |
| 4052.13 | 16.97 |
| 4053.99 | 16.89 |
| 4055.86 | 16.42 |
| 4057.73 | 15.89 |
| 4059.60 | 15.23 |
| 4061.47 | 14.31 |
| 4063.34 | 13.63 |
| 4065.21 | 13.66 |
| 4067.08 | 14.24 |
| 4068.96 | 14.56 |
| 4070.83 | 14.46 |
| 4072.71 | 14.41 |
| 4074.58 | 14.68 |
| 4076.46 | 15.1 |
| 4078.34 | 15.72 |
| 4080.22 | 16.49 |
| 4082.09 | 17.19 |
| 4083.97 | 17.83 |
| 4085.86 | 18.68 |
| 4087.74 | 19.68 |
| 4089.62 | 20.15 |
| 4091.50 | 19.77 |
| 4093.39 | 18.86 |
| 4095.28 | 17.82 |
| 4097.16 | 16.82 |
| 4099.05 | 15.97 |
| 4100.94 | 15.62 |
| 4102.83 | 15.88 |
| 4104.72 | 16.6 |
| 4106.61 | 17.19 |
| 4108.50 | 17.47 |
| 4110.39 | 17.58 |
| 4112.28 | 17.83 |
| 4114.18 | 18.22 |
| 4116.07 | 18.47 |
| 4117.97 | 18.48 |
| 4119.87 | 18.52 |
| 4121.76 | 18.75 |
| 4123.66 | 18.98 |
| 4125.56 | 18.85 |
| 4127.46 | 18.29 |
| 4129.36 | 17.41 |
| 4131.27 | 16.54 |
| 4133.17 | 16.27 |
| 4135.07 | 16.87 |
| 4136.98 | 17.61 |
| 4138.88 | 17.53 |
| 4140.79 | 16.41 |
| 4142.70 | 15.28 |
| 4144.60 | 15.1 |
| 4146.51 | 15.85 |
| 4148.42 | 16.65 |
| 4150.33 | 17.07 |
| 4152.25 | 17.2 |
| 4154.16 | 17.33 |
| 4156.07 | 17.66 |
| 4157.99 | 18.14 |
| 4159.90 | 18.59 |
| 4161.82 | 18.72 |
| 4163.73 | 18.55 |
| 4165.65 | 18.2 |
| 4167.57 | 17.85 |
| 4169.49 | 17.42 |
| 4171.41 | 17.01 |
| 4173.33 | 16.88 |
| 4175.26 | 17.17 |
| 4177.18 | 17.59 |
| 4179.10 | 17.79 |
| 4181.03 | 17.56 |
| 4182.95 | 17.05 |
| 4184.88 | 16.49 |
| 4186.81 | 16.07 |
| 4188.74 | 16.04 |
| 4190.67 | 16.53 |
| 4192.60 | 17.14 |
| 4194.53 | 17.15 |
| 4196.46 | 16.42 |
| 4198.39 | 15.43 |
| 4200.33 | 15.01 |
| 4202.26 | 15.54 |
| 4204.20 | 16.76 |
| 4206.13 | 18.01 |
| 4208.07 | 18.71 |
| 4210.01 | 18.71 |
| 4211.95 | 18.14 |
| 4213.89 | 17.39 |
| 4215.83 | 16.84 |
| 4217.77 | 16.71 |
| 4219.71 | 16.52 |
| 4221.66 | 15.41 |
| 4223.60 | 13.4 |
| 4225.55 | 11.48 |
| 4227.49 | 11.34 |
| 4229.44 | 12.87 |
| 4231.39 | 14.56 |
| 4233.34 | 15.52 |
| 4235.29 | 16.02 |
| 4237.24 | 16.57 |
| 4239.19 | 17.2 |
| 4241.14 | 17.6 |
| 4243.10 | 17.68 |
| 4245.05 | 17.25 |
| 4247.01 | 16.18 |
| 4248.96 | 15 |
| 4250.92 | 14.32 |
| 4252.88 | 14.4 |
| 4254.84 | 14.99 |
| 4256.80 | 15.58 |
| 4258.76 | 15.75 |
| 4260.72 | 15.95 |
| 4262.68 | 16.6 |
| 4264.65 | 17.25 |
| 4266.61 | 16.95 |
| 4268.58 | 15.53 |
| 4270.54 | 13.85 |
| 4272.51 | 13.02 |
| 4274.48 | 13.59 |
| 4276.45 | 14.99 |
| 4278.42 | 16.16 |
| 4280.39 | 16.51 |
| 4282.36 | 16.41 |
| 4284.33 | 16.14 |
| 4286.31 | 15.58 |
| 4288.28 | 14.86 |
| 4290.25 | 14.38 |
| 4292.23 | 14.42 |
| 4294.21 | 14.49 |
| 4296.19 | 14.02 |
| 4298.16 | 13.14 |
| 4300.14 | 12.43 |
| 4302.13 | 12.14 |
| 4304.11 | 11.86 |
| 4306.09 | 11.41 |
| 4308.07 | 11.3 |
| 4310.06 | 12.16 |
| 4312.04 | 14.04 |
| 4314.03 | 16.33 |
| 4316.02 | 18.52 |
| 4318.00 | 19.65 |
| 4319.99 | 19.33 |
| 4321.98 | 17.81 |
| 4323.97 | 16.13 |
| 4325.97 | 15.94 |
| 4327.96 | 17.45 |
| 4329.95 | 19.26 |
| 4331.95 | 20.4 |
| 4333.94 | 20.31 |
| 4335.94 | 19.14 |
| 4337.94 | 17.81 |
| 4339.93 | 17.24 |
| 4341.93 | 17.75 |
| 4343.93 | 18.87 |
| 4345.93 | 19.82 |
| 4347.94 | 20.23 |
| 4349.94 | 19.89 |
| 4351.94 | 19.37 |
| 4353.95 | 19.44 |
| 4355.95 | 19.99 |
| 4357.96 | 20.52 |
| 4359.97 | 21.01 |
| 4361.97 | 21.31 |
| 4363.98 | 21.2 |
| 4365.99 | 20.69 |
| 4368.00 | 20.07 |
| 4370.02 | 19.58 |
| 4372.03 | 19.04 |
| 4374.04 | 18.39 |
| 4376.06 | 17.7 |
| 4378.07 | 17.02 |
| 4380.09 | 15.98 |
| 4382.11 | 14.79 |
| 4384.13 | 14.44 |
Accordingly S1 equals -0.07 mag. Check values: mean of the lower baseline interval 16.4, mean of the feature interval 17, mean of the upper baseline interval 15.2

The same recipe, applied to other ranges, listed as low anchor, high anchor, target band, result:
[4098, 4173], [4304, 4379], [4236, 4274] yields 0.13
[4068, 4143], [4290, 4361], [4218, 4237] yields 0.19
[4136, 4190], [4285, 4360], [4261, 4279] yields 0.11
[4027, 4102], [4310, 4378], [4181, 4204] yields 0.06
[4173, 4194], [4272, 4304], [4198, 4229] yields 0.02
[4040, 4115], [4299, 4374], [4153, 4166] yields -0.09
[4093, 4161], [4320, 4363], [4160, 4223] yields 0.05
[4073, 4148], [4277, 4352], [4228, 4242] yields 0.08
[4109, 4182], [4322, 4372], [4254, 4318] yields 0.26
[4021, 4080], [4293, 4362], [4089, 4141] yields -0.13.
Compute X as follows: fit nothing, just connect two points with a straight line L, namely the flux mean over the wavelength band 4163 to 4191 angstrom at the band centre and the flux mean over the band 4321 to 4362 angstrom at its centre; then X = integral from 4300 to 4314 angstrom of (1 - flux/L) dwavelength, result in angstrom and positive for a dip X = 4.6 angstrom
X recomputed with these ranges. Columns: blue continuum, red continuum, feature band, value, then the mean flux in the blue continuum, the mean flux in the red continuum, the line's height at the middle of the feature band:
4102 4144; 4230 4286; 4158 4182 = -1.3 angstrom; 17.5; 15.7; 16.9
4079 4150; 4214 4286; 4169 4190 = -0.6 angstrom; 17.5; 15.5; 16.5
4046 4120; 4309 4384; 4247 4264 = 2.3 angstrom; 16.5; 18.4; 17.8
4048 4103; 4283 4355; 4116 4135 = -1.9 angstrom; 16.3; 16.5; 16.3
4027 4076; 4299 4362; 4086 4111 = -3.8 angstrom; 14.9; 17.4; 15.4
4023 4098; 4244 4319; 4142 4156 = -0.9 angstrom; 15.9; 14.9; 15.5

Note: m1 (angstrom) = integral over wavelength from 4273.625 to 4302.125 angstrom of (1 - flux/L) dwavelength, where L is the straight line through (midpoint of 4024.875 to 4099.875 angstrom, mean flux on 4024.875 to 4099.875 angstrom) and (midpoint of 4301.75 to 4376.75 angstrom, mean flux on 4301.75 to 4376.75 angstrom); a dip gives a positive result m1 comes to 4.7 angstrom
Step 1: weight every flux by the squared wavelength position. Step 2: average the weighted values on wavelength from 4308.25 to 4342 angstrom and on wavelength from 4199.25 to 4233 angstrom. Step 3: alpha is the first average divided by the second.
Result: 1.2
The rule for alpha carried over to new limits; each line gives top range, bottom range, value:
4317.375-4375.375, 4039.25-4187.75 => 1.27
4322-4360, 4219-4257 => 1.31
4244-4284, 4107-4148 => 0.95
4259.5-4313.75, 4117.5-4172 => 0.88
